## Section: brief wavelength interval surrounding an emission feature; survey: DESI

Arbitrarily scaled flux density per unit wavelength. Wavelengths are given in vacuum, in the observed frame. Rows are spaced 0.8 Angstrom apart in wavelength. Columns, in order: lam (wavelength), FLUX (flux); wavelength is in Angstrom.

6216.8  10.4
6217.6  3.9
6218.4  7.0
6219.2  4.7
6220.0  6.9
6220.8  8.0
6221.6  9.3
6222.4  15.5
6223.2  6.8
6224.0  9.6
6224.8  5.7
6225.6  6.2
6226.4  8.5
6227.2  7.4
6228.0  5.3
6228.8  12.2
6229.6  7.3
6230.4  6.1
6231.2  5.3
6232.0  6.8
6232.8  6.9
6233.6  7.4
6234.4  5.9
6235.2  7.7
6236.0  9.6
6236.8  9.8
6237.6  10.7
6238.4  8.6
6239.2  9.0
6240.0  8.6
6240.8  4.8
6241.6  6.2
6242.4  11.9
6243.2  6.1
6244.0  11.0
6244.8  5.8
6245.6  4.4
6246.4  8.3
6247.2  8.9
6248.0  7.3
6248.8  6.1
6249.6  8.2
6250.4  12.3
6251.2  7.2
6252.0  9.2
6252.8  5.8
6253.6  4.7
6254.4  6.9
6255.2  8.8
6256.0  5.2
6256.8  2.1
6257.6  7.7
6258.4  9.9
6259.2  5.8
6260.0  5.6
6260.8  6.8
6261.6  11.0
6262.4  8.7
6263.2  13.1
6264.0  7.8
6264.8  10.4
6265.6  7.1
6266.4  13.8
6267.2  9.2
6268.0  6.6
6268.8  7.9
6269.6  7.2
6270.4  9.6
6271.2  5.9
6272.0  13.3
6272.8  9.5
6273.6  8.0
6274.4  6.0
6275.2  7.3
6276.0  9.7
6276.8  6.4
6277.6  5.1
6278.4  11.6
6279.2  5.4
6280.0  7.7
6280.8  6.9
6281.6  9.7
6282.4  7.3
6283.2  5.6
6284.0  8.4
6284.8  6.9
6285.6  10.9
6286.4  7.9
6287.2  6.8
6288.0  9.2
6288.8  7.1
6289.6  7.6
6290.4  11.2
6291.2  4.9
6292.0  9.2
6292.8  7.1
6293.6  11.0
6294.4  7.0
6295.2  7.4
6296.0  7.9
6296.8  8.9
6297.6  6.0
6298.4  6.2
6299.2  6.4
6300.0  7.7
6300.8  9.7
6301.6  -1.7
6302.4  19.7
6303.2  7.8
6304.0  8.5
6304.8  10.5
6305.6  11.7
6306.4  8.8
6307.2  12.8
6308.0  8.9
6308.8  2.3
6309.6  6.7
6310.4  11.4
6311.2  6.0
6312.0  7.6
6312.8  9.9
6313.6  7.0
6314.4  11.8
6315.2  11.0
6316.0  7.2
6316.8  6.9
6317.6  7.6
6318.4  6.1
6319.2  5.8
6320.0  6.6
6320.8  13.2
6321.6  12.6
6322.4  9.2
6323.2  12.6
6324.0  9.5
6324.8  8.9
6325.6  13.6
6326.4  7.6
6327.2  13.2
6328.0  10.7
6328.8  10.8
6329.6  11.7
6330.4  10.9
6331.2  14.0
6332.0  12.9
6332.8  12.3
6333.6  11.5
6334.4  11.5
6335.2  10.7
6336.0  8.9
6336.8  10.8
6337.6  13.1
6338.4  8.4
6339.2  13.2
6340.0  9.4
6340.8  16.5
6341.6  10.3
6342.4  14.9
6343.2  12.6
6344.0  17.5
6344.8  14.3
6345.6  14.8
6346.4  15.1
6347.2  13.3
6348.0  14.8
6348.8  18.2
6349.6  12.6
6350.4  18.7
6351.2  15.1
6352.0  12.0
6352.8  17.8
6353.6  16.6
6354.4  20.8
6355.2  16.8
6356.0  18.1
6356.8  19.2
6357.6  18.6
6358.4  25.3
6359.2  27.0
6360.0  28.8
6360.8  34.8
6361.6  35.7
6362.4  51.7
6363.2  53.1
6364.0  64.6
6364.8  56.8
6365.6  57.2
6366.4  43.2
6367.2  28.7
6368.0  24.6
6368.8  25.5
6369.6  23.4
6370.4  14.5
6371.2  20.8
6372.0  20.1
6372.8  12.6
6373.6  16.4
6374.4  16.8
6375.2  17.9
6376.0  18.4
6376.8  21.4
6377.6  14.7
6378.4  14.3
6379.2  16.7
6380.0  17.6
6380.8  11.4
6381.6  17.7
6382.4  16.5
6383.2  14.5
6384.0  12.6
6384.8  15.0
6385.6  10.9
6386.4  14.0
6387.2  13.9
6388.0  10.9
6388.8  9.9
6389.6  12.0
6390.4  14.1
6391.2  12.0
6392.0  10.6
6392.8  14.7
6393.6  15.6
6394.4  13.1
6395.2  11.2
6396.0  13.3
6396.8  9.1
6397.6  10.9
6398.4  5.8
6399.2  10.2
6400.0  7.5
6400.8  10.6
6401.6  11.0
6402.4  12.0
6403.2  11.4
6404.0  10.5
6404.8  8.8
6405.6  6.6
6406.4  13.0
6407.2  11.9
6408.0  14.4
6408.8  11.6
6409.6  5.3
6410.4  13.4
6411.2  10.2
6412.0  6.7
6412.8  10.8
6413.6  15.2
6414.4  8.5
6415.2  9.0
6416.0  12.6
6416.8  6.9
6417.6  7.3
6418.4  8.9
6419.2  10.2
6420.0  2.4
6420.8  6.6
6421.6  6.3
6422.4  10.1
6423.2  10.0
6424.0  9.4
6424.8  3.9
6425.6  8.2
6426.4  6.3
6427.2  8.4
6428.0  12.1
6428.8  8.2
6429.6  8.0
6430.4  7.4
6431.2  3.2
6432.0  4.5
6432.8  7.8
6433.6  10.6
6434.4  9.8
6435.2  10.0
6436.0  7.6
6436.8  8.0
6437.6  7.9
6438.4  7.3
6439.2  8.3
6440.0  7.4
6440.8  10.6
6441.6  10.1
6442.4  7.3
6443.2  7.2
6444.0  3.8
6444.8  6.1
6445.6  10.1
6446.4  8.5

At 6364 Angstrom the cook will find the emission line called H-beta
